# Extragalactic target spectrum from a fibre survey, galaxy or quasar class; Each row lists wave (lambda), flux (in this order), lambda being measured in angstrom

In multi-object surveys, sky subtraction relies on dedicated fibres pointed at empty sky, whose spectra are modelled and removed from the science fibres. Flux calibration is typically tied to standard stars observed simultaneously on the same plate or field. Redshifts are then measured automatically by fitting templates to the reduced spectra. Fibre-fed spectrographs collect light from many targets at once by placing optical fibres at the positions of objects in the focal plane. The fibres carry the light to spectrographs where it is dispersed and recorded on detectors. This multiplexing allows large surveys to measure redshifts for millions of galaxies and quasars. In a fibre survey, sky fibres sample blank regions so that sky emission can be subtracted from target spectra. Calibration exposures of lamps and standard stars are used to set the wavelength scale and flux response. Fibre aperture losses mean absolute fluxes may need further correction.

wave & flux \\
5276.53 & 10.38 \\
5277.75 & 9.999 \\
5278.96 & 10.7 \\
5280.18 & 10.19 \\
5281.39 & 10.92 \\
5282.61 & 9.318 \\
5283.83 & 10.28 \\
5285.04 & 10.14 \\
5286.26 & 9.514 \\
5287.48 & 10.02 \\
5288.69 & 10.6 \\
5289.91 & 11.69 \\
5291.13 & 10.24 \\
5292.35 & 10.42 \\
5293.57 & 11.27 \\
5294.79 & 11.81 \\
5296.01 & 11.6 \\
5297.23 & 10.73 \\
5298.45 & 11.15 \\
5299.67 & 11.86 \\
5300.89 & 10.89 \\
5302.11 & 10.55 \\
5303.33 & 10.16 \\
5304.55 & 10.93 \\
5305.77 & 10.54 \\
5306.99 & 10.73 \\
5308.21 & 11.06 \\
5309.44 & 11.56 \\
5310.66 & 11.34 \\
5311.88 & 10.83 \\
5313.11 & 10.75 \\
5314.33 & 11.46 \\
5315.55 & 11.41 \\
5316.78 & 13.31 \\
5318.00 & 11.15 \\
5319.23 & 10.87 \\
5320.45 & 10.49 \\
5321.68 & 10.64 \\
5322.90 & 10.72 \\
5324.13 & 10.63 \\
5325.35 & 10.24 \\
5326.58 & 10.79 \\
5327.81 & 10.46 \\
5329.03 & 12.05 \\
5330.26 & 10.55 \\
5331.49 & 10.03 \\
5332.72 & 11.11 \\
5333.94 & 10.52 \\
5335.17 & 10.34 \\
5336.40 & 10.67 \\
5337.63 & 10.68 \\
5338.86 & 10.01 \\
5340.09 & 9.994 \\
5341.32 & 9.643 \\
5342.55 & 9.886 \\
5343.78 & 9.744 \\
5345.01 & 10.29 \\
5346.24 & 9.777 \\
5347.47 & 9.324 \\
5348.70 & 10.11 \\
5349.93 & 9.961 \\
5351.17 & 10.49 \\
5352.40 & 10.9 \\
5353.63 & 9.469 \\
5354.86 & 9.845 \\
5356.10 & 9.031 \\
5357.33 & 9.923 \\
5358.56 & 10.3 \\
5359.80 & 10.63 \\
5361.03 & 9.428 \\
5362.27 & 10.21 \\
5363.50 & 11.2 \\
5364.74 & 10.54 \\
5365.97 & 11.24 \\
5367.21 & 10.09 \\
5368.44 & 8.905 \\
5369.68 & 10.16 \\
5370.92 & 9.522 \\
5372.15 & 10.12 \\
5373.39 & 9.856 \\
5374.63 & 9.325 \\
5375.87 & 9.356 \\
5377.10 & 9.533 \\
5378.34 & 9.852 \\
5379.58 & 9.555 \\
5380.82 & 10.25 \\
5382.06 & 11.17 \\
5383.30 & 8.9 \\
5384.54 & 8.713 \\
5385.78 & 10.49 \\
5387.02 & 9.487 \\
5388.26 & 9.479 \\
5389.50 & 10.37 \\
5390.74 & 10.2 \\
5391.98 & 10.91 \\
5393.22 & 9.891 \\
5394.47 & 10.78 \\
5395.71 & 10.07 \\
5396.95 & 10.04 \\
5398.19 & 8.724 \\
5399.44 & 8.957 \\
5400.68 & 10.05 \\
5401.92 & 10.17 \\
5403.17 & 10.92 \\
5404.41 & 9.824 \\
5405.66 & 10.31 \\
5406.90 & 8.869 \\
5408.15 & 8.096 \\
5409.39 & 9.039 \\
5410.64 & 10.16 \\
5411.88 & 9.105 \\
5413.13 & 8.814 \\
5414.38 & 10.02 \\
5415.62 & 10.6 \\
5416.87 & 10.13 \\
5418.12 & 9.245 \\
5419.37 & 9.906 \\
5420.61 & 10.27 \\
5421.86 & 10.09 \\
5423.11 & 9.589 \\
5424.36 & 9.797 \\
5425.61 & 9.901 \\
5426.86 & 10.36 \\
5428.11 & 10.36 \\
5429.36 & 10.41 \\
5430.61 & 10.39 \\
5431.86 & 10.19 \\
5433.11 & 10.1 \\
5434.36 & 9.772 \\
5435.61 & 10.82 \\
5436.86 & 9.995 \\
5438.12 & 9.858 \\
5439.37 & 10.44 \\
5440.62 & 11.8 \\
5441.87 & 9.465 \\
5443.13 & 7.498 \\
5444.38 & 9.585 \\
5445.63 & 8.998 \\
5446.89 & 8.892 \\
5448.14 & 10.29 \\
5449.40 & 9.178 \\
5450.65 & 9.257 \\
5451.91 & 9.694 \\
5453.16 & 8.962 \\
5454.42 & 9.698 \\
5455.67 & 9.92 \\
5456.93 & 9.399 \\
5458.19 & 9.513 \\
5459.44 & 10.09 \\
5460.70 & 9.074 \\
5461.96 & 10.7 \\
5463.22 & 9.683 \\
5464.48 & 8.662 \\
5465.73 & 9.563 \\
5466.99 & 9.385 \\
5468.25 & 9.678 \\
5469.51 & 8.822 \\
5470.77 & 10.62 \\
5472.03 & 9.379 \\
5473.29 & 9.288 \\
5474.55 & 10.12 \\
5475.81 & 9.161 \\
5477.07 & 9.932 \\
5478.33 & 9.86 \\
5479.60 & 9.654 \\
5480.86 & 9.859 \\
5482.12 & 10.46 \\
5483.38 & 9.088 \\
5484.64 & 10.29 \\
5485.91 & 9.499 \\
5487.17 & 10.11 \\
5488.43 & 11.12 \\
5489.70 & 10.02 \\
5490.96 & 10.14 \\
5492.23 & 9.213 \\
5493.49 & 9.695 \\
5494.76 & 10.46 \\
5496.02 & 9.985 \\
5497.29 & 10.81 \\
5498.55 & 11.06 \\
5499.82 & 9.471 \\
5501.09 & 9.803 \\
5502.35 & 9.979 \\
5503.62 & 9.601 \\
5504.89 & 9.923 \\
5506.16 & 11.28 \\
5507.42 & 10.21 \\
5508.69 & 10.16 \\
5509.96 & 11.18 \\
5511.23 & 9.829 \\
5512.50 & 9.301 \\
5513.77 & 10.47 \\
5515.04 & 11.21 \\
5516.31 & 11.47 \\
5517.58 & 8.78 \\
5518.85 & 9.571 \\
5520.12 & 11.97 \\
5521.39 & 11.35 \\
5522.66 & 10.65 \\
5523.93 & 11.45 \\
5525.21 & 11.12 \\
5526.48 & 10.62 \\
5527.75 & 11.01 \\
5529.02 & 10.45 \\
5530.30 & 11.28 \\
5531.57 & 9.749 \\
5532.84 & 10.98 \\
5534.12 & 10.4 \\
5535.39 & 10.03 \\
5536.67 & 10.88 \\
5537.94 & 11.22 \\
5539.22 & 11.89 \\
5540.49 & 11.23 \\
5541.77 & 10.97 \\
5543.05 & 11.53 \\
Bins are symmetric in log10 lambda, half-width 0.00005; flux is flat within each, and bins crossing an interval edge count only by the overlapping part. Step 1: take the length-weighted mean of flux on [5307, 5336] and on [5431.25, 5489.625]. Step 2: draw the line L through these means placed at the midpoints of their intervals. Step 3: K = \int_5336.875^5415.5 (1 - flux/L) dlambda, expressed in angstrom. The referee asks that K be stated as 4.4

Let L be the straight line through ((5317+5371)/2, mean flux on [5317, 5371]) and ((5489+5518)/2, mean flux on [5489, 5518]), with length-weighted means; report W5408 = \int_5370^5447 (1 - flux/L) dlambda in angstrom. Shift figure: 3.2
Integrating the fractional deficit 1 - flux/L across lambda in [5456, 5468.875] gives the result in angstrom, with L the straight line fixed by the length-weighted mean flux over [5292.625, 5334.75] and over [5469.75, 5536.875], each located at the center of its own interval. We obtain 1.0 angstrom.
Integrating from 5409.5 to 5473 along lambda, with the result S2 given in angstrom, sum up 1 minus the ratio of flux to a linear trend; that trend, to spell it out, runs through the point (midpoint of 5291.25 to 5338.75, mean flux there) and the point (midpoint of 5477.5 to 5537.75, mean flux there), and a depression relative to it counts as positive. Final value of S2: 4.8 angstrom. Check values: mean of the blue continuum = 10.9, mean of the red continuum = 10.3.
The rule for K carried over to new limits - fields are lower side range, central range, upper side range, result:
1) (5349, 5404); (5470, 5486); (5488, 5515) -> 0.57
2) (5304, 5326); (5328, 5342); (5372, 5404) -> 0.29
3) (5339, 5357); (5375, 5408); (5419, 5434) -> 0.55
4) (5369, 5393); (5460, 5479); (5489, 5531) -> 1.18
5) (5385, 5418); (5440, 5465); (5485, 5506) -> 1.10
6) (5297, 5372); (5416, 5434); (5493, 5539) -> 0.77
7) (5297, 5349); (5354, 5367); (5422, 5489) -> 0.28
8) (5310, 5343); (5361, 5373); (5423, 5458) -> 0.29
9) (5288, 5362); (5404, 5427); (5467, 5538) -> 1.65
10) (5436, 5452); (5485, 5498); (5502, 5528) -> 0.14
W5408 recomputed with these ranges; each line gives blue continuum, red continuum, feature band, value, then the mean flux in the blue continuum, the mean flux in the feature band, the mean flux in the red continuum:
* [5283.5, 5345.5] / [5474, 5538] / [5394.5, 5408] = 1.0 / 10.8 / 9.78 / 10.3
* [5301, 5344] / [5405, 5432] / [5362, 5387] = 0.7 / 10.7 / 9.93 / 9.79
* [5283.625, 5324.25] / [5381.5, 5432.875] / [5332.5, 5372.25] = 1.2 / 10.9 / 10.1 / 9.87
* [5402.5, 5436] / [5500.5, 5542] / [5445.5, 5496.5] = 2.7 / 9.89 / 9.7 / 10.6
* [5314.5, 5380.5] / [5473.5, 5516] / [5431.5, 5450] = 0.7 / 10.3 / 9.79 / 10.1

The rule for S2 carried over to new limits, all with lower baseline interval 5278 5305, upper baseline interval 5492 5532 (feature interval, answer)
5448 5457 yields 0.84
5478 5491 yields 0.56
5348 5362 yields 0.78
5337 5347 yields 0.59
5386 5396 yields 0.38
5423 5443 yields 0.69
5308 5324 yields -0.81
